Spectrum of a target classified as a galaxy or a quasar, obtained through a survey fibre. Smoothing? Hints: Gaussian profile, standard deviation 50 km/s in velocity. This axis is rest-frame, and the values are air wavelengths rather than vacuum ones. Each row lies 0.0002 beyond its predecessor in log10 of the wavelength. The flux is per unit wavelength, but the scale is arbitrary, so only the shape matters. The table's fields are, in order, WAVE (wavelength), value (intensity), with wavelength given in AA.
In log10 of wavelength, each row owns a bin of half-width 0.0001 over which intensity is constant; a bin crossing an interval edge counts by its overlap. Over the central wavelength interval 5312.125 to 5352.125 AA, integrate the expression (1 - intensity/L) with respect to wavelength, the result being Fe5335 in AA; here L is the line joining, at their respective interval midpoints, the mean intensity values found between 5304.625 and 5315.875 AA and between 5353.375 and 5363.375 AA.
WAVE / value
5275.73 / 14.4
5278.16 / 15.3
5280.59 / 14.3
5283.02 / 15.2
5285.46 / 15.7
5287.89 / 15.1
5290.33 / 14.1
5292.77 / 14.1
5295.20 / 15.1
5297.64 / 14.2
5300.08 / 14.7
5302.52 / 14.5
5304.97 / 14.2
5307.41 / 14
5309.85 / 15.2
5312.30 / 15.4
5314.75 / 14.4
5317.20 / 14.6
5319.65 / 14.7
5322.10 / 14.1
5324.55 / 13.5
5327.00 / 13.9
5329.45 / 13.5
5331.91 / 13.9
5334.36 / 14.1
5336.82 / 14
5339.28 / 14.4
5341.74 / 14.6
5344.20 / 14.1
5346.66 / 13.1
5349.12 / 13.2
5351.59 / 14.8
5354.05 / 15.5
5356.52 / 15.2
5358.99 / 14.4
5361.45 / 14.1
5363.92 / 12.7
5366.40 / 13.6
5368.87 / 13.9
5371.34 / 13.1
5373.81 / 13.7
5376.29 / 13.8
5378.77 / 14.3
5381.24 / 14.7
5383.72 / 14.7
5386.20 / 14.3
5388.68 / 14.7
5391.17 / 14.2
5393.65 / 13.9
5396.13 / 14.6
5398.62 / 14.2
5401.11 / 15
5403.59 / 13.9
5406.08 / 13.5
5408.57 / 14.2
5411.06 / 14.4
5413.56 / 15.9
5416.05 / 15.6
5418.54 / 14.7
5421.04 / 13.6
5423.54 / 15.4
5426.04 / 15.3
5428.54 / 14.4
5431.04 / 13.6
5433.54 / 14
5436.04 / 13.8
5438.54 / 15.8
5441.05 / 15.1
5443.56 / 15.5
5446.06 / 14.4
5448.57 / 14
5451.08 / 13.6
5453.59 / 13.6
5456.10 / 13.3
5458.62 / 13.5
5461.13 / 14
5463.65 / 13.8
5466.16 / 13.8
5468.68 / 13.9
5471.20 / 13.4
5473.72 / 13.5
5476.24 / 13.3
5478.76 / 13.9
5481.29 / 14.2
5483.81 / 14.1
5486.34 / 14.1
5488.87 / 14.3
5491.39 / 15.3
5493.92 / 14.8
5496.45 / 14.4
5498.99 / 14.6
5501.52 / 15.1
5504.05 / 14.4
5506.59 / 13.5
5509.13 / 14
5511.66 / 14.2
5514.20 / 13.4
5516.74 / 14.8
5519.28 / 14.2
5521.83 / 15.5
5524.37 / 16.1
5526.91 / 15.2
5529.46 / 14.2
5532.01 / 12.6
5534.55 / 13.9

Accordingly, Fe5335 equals 1.5 AA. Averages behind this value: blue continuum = 14.7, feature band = 14.1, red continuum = 14.6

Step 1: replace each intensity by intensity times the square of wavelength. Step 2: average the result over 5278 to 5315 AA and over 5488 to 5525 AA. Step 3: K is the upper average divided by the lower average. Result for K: 1.1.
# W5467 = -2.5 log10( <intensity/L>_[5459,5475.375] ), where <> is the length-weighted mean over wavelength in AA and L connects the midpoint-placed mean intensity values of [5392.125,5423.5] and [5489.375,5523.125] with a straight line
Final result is 0.06 mag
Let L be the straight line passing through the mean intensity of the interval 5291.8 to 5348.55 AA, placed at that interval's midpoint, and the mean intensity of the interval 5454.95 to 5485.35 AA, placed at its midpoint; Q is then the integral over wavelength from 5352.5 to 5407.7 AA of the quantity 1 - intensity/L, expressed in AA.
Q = -0.5 AA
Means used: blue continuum 14.3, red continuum 13.7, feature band 14.2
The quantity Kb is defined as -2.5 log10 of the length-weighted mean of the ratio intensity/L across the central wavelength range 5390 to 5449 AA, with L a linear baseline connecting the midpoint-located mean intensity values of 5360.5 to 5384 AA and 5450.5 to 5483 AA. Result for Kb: -0.06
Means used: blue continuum 13.8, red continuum 13.7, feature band 14.6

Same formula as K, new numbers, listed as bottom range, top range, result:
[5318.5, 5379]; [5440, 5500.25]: 1.05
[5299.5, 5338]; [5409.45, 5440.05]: 1.07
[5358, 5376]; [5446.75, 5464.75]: 1.04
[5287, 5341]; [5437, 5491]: 1.04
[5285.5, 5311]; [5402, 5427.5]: 1.05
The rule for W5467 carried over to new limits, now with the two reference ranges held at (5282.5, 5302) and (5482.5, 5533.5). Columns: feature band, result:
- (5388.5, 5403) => 0.02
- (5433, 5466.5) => 0.03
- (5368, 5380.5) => 0.06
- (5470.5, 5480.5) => 0.07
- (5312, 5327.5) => 0.03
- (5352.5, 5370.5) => 0.03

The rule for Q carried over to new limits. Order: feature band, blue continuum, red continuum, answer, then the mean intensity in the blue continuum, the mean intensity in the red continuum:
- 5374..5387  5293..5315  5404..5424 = 0.3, 14.6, 14.6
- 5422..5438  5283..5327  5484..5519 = 0.0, 14.6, 14.4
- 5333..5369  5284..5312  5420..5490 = 0.9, 14.7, 14.1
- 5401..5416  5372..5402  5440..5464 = -0.3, 14.3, 14.1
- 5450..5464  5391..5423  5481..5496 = 0.8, 14.5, 14.5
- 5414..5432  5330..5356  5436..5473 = -0.8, 14.2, 14.1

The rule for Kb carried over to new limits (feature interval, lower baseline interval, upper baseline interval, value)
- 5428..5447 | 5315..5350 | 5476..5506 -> -0.02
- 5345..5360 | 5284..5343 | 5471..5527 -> 0.00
